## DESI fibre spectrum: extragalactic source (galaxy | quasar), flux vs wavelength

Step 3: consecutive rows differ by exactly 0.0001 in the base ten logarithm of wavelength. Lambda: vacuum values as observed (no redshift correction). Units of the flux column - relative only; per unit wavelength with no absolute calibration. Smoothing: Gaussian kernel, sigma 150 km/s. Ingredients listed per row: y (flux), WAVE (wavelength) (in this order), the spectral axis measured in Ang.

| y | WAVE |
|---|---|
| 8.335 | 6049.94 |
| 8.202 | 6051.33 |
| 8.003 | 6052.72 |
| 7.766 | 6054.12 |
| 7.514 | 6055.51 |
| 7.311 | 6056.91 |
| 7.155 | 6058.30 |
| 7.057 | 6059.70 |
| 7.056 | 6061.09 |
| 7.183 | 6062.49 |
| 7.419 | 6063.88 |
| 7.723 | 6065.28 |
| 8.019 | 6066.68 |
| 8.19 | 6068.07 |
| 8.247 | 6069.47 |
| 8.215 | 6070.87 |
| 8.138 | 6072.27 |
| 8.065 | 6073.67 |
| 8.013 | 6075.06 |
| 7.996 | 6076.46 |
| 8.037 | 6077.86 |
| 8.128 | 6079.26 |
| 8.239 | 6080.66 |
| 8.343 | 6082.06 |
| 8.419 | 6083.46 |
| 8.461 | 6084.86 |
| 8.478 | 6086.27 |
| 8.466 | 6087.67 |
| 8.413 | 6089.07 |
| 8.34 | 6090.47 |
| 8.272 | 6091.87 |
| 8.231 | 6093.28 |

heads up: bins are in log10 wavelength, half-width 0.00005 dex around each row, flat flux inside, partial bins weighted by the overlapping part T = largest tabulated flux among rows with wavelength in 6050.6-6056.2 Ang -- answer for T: 8.202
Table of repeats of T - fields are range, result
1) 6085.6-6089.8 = 8.478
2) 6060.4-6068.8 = 8.19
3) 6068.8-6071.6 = 8.247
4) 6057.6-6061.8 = 7.155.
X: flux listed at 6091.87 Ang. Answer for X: 8.272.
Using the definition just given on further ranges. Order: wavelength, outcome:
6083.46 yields 8.419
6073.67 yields 8.065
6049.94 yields 8.335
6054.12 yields 7.766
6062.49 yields 7.183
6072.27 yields 8.138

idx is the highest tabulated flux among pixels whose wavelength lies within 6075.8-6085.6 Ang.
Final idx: 8.461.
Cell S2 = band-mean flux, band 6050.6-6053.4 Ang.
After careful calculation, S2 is 8.13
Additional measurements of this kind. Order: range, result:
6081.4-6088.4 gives 8.43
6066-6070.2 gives 8.16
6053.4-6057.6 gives 7.52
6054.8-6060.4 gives 7.27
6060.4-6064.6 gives 7.22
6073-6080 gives 8.06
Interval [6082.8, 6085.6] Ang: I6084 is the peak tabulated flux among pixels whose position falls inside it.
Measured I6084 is 8.461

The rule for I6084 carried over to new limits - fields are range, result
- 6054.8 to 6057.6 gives 7.514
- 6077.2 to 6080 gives 8.128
